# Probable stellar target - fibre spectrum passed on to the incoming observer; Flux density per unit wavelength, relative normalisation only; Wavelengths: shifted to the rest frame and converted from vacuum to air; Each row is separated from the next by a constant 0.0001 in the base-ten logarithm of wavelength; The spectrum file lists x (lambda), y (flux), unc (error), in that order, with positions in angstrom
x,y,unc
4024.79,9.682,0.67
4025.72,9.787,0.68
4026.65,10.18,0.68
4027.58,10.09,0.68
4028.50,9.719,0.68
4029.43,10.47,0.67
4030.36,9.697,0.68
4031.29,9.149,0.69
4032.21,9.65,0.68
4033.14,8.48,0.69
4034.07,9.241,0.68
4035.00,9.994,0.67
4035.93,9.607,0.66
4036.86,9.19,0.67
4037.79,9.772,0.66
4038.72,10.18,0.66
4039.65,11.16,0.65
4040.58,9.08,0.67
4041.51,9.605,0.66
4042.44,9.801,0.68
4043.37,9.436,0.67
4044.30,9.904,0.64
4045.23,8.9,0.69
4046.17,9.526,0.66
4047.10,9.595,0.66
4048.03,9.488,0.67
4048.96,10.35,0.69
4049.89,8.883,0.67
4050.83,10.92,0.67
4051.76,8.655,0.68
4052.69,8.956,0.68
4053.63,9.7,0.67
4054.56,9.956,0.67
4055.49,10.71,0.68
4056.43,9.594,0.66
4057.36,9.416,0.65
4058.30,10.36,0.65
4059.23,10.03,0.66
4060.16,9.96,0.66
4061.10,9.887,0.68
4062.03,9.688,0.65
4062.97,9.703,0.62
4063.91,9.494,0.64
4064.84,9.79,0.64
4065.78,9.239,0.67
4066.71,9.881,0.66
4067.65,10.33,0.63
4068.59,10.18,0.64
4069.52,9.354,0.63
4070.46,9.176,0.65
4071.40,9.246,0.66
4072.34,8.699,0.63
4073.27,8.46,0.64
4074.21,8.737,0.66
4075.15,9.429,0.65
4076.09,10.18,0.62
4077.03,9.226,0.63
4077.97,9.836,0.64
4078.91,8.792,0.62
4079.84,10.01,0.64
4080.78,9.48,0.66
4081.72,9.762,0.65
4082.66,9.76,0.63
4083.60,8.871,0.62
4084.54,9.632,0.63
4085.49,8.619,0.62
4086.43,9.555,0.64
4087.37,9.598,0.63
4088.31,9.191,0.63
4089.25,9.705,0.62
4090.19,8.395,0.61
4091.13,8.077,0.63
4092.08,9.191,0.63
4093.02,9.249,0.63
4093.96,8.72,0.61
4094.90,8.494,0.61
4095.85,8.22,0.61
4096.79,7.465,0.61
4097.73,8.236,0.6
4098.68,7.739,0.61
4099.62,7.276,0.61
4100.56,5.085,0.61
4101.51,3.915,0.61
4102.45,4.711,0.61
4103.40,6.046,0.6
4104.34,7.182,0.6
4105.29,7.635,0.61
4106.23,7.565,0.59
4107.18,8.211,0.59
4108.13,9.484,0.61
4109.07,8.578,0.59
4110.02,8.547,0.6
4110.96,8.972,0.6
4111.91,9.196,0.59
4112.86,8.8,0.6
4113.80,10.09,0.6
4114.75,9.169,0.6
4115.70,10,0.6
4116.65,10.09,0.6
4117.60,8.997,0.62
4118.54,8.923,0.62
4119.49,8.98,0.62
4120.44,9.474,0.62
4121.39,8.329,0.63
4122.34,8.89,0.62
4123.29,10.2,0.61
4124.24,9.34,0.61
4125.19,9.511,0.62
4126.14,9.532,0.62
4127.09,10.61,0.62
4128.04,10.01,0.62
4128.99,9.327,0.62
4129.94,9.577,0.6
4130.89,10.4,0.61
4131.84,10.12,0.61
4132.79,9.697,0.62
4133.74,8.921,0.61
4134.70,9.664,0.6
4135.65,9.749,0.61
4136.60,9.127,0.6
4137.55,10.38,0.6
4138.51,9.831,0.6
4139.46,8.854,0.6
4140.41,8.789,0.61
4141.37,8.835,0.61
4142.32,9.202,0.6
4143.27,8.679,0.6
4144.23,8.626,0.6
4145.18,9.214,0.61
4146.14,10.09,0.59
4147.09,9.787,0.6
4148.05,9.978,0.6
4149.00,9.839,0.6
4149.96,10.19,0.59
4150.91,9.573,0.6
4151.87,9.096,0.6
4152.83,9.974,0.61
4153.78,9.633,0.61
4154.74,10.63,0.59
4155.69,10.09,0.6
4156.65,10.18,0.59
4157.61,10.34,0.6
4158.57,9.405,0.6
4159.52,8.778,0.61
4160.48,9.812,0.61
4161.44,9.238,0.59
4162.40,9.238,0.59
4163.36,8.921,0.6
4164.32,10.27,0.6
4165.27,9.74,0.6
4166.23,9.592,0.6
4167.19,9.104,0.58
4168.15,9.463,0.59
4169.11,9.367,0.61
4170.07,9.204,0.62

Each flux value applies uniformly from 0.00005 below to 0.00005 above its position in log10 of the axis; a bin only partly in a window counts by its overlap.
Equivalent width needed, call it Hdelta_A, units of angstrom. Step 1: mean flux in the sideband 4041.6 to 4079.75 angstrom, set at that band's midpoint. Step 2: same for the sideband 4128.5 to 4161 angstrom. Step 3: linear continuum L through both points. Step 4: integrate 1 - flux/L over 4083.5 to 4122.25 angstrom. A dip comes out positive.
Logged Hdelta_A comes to 4.8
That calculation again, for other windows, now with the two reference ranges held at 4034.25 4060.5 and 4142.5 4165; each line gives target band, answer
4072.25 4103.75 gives 3.93 angstrom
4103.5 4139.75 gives 1.61 angstrom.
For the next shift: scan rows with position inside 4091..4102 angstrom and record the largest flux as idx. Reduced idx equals 9.249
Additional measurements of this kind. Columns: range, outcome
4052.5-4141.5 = 10.71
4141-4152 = 10.19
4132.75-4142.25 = 10.38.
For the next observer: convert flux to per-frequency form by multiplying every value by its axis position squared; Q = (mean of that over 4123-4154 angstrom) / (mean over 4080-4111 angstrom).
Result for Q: 1.19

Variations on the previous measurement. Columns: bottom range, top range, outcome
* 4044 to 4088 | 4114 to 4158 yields 1.04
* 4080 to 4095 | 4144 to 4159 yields 1.10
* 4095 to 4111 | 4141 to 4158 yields 1.35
